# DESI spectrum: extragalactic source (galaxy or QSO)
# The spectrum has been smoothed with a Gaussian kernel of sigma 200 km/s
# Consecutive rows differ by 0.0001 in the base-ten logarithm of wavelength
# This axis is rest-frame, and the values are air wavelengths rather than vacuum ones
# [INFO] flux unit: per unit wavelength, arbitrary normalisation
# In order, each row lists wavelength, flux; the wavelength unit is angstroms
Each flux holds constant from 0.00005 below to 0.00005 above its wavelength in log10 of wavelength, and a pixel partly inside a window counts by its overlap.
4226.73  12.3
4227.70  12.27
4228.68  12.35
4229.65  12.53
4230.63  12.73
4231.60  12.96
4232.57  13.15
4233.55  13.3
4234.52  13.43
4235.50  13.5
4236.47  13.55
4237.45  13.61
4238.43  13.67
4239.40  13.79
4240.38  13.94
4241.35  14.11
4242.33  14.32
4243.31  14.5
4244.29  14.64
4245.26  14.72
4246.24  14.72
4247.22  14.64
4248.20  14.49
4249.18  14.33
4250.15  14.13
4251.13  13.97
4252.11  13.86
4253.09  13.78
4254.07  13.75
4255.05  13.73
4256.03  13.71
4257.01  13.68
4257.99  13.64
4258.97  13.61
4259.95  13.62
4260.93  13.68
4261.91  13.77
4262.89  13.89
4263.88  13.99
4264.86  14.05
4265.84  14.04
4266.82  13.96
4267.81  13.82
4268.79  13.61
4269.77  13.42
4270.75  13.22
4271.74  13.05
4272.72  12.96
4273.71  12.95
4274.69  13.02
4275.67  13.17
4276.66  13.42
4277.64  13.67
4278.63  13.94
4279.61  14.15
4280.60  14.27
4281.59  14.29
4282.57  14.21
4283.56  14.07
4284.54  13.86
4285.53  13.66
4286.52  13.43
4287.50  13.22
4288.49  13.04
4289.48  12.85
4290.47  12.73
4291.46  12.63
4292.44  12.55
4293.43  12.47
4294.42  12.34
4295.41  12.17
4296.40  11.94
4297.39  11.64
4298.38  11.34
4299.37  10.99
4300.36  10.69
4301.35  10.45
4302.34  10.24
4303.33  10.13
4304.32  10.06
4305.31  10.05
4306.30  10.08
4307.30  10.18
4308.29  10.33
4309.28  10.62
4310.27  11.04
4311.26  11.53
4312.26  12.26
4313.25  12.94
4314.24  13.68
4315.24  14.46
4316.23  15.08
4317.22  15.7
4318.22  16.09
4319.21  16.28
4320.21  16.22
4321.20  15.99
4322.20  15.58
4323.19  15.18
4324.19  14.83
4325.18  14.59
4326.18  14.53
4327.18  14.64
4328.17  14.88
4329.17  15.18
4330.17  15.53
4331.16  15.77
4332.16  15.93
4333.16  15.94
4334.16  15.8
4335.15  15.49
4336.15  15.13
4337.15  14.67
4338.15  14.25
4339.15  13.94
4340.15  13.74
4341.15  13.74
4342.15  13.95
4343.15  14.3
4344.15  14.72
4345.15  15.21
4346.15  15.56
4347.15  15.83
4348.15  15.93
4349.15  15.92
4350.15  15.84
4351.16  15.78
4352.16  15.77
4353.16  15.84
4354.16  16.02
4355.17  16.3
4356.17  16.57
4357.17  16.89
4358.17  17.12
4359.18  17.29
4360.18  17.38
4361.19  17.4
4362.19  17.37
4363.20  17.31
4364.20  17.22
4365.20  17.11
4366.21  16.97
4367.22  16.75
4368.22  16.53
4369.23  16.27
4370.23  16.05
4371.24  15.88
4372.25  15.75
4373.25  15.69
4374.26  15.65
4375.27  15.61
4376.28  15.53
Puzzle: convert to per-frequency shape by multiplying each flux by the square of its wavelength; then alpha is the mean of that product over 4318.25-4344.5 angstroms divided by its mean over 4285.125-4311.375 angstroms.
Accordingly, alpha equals 1.3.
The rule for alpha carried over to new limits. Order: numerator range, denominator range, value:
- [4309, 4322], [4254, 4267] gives 1.05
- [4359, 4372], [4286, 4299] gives 1.40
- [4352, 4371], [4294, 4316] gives 1.51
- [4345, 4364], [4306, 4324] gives 1.23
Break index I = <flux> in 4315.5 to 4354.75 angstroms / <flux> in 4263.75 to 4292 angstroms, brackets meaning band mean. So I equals 1.1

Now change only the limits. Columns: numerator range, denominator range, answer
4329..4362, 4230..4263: 1.13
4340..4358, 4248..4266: 1.12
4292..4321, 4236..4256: 0.87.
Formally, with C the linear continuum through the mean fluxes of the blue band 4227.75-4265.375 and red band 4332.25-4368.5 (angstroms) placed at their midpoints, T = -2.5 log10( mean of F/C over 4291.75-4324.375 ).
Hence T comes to 0.20 mag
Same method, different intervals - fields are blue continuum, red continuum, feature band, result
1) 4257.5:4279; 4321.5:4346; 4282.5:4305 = 0.16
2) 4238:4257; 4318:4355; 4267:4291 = 0.08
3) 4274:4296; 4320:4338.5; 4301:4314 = 0.30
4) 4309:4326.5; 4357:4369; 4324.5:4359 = 0.03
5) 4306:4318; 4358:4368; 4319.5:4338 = -0.10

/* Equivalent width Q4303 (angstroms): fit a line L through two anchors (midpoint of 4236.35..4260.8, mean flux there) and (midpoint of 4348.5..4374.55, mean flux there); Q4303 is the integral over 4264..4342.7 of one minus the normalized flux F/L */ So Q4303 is 9.19 angstroms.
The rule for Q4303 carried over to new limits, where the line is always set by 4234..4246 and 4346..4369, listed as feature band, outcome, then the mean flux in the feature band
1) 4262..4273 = 0.7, 13.7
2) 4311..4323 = 0.7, 14.7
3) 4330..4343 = 1.0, 14.9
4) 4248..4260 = 0.4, 13.9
